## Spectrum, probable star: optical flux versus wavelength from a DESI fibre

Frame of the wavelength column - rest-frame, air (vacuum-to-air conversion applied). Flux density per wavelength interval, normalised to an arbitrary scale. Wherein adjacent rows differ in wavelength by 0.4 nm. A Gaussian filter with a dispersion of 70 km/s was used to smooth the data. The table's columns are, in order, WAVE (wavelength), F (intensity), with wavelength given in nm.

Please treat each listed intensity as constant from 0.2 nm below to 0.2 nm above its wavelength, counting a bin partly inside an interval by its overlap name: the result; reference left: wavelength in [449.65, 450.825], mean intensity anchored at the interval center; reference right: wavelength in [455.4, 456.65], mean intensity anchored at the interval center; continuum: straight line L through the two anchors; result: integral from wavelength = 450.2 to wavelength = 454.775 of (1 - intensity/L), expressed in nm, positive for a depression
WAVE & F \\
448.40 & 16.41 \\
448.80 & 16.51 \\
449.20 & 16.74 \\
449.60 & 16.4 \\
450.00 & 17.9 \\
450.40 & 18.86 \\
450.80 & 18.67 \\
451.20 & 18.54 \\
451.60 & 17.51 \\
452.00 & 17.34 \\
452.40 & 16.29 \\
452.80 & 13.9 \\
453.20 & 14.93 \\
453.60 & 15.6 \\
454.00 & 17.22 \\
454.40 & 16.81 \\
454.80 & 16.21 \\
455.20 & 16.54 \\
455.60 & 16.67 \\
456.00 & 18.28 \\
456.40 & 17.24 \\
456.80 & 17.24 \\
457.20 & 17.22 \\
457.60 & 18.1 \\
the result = 0.26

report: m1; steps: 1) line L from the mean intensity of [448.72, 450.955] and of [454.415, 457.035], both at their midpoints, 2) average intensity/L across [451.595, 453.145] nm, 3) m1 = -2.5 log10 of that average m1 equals 0.09 mag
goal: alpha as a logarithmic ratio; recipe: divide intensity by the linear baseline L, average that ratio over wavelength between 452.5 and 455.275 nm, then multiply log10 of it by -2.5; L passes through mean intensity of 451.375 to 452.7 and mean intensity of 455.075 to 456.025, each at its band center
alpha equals 0.07 mag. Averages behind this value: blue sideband 16.8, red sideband 17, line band 15.9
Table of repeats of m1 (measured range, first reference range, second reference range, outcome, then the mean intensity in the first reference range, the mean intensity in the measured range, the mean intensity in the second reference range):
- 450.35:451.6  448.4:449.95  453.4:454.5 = -0.116 mag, 16.7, 18.5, 16.5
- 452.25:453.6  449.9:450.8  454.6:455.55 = 0.153 mag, 18.5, 15.1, 16.4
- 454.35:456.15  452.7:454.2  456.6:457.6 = -0.028 mag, 15.5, 16.9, 17.4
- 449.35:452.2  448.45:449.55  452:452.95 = -0.114 mag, 16.6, 17.9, 15.6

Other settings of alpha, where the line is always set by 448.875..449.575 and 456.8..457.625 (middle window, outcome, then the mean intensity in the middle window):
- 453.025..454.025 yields 0.09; 15.7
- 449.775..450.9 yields -0.10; 18.4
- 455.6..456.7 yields -0.01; 17.5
